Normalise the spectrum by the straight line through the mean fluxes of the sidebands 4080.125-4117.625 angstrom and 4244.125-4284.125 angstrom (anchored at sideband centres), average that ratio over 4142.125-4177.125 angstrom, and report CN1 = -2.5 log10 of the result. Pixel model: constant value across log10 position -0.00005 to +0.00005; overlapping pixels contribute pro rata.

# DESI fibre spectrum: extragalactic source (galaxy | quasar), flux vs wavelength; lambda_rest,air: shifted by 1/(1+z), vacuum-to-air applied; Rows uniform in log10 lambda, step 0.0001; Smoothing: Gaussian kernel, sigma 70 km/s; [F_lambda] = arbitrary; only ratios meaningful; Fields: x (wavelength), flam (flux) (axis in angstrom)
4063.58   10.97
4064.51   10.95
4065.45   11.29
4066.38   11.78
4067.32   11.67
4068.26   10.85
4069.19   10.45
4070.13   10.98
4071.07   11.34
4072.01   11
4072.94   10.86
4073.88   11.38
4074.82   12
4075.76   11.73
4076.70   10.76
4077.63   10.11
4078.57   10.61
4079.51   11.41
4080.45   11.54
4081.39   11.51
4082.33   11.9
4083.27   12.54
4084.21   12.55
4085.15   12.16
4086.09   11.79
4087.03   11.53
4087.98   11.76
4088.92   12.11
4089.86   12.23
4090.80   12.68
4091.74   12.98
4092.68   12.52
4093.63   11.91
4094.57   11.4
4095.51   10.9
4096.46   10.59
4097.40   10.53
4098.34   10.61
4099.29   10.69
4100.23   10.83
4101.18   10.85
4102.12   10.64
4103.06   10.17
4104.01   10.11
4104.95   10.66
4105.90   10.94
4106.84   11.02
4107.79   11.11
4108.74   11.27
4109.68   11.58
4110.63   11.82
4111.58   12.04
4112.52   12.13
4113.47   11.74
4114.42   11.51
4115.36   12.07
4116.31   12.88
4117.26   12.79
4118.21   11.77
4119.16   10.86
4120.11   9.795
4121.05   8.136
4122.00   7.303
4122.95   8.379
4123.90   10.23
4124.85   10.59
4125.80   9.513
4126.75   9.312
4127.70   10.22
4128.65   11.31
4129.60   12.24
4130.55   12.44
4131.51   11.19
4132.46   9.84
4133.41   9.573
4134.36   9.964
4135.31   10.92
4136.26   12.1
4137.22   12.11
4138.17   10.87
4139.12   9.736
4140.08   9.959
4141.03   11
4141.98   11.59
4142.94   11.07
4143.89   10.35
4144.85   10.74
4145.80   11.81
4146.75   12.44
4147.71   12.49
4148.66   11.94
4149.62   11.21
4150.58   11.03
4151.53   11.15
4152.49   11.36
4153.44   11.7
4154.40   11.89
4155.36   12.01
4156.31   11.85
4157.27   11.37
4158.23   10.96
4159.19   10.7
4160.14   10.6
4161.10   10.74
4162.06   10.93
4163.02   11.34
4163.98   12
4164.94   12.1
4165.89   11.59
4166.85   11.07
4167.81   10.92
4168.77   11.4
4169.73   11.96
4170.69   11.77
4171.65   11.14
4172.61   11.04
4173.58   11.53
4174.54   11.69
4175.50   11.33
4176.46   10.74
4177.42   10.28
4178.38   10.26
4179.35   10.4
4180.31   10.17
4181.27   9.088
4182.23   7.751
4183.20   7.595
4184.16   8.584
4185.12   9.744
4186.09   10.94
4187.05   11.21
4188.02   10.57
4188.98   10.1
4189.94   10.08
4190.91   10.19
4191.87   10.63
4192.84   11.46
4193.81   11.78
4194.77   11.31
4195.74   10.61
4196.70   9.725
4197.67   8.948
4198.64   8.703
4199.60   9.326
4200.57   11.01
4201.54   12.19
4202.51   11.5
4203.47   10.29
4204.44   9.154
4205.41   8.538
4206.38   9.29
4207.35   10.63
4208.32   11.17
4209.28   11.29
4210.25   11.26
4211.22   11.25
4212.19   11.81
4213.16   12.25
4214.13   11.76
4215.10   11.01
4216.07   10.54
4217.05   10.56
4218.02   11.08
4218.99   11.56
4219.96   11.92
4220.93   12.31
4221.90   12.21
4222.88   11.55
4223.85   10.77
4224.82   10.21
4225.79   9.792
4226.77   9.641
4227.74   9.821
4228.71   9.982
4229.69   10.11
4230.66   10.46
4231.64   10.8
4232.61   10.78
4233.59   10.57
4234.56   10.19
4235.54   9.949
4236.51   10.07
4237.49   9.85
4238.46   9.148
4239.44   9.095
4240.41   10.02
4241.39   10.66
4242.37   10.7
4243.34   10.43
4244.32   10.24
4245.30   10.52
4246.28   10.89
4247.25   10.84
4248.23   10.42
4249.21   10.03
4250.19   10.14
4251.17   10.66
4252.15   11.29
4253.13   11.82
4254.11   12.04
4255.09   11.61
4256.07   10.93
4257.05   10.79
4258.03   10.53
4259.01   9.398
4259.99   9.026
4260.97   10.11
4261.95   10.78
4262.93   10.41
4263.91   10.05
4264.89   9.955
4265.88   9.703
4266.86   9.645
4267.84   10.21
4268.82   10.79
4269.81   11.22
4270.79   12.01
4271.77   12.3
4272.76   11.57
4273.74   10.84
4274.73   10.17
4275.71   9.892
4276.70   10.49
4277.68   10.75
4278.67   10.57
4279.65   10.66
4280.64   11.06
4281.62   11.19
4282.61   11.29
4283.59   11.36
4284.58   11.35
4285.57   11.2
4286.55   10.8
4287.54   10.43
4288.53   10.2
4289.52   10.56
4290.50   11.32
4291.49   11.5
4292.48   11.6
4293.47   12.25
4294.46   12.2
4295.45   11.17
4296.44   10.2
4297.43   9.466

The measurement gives -0.01 mag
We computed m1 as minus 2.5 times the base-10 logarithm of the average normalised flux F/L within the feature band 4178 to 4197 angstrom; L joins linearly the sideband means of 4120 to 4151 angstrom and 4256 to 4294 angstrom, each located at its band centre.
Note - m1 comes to 0.06 mag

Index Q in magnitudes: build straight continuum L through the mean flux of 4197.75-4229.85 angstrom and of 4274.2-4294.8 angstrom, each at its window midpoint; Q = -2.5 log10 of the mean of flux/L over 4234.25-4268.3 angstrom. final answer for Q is 0.052 mag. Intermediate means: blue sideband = 10.7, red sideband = 11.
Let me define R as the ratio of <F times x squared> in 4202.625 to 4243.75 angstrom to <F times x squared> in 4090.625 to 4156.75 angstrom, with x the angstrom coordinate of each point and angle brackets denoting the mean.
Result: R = 1.0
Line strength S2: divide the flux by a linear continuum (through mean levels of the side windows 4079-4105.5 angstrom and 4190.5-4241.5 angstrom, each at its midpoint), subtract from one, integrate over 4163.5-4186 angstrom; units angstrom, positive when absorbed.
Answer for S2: 0.5 angstrom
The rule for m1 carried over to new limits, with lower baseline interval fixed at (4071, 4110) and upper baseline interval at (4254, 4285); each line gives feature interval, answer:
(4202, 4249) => 0.03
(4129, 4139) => 0.01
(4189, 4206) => 0.07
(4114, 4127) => 0.09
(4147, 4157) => -0.05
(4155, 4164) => -0.01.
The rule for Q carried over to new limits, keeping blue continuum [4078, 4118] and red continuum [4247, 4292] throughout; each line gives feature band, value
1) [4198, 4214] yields 0.042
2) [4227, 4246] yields 0.073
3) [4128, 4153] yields 0.016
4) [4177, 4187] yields 0.167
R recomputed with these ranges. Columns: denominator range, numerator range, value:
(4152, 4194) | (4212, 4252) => 1.01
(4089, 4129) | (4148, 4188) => 1.02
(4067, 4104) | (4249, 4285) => 1.03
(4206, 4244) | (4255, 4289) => 1.02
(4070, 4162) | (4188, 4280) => 1.00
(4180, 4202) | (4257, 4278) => 1.08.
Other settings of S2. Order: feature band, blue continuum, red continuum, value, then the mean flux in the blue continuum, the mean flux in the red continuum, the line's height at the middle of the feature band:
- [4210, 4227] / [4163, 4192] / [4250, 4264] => -0.9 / 10.6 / 10.7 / 10.6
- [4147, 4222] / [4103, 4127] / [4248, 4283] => -0.9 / 10.8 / 10.7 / 10.7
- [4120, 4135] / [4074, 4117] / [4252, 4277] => 1.7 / 11.5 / 10.7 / 11.3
